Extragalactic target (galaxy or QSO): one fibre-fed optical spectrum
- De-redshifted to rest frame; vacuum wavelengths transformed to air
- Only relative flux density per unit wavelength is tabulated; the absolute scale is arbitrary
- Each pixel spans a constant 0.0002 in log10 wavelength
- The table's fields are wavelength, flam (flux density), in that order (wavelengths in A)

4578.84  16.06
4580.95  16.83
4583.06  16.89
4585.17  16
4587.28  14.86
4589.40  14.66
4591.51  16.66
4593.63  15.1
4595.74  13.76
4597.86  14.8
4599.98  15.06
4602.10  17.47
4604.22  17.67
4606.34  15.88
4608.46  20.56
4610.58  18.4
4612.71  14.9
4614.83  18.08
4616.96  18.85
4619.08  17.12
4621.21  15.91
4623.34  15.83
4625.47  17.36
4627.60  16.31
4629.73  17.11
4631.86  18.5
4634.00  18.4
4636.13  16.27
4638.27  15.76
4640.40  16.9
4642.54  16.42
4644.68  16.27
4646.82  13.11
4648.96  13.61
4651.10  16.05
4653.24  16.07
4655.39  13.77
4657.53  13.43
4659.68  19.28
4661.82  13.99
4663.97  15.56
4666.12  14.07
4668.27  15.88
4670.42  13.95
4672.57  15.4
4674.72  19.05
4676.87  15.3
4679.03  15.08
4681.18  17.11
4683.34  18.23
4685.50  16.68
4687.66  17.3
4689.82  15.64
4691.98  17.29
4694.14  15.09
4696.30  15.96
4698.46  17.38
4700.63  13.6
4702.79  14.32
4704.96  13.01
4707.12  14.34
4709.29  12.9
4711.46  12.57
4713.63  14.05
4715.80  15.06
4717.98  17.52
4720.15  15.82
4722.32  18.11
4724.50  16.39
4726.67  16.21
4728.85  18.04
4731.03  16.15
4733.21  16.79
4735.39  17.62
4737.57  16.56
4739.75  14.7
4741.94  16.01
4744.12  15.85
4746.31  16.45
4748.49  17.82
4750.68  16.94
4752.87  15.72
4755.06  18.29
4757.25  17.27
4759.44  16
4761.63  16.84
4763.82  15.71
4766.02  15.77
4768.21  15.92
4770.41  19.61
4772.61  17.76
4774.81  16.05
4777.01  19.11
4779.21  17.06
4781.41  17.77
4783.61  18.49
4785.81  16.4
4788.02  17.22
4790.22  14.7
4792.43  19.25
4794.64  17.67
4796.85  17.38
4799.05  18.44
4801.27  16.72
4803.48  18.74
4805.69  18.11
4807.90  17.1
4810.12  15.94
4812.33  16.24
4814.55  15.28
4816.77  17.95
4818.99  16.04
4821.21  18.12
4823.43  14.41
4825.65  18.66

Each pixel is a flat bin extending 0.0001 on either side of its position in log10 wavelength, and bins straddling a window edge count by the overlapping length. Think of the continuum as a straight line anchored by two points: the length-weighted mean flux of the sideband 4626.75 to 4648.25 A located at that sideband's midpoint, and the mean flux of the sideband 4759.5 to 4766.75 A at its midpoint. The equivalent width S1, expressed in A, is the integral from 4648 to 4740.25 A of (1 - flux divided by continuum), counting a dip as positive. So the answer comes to 3.4 A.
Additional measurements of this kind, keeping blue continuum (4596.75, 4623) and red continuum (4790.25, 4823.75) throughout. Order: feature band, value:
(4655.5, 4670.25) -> 1.62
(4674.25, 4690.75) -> 0.32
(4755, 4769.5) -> 0.56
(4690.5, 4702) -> 0.85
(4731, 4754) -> 0.90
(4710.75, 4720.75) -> 1.19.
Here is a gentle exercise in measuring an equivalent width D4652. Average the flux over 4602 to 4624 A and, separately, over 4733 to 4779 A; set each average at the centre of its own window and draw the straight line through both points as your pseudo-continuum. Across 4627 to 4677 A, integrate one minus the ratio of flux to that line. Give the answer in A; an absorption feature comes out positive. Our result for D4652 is 3.9 A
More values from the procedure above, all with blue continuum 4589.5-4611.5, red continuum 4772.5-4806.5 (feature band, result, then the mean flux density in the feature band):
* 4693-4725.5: 3.8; 15.1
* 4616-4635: -0.8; 17.3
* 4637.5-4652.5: 1.1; 15.5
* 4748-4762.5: 0.3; 16.9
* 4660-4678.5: 1.4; 15.6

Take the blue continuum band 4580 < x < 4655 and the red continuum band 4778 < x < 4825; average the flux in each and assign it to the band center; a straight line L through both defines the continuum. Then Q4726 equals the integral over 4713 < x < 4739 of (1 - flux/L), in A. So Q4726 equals 0.40 A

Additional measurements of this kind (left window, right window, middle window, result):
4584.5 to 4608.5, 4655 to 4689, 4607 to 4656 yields -2.24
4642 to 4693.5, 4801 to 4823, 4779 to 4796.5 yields -0.61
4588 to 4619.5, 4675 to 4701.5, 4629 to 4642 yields -0.51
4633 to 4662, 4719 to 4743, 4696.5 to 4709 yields 1.35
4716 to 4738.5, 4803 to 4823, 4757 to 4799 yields -0.75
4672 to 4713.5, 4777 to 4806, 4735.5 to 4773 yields 0.35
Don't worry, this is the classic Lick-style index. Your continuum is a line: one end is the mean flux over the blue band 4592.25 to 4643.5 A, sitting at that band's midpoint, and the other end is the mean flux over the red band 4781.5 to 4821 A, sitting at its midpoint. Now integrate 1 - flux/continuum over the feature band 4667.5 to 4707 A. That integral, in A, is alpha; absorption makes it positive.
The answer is 2.5 A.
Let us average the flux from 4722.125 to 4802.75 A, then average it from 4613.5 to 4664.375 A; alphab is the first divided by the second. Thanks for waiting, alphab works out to 1.05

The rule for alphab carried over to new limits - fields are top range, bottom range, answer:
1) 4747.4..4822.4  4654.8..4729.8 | 1.10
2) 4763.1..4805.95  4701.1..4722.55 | 1.19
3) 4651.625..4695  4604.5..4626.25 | 0.92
